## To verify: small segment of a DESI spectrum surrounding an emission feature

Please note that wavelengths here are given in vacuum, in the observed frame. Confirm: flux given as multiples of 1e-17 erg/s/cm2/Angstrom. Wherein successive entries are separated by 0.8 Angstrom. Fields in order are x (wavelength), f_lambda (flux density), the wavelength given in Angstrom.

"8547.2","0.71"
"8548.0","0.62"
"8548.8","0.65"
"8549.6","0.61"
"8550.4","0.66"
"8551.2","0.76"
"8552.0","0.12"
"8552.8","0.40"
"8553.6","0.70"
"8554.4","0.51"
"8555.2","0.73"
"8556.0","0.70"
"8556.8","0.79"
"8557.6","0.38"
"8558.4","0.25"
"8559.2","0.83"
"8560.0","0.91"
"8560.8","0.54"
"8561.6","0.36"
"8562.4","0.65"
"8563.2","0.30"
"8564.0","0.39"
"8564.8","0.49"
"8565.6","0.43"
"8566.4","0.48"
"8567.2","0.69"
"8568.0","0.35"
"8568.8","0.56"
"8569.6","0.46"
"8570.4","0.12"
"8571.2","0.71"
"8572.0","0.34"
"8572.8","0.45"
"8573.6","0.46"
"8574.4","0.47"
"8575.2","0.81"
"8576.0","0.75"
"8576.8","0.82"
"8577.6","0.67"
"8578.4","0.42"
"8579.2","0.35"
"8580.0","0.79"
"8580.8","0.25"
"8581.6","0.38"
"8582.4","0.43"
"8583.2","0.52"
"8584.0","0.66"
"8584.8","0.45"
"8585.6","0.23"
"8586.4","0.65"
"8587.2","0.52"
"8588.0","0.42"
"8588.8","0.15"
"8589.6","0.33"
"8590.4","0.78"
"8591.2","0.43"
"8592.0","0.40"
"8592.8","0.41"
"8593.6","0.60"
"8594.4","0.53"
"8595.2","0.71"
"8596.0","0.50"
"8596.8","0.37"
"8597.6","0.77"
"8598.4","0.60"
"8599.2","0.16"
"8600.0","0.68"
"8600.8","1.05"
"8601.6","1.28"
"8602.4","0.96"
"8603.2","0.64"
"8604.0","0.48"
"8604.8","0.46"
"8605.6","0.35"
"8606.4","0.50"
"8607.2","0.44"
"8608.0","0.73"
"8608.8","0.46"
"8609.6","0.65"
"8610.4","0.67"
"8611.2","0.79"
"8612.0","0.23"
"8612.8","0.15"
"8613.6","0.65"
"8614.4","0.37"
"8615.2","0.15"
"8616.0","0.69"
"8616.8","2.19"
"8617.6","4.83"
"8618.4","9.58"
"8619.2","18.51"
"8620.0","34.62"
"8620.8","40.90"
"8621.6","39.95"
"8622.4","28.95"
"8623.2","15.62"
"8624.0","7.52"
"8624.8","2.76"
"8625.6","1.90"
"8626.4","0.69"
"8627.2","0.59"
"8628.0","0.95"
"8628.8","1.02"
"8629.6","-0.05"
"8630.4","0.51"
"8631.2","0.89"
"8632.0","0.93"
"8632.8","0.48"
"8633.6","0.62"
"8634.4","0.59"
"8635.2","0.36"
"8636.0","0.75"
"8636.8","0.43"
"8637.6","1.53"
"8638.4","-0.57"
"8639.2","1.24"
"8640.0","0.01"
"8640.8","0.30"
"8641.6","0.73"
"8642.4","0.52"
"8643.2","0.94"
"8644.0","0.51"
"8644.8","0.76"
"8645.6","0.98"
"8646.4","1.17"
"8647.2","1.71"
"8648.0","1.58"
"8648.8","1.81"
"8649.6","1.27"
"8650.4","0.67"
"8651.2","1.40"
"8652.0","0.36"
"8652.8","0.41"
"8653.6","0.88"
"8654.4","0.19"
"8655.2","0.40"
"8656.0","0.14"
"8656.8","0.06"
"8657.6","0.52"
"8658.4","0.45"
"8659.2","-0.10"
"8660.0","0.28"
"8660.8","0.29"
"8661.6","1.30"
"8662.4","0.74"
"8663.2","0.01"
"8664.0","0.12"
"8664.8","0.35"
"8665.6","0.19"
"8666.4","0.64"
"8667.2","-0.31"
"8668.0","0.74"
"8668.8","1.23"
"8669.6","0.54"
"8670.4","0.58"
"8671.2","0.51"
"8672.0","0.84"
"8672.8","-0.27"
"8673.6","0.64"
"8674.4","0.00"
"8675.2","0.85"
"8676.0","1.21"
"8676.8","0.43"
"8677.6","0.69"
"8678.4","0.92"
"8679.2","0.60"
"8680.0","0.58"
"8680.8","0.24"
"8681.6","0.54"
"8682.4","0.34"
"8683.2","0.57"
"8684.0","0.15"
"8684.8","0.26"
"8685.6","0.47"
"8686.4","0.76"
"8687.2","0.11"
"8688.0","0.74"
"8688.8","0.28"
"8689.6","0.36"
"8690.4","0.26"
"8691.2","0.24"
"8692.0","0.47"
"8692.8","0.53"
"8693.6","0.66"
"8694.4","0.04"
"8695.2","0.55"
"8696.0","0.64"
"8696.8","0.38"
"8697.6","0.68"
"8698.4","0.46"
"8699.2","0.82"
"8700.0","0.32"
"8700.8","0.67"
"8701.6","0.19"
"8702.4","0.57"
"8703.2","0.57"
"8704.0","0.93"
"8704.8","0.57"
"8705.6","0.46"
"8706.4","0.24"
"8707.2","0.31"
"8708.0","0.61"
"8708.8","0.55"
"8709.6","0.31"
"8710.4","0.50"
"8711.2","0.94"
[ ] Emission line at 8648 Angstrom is [N II] 6583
